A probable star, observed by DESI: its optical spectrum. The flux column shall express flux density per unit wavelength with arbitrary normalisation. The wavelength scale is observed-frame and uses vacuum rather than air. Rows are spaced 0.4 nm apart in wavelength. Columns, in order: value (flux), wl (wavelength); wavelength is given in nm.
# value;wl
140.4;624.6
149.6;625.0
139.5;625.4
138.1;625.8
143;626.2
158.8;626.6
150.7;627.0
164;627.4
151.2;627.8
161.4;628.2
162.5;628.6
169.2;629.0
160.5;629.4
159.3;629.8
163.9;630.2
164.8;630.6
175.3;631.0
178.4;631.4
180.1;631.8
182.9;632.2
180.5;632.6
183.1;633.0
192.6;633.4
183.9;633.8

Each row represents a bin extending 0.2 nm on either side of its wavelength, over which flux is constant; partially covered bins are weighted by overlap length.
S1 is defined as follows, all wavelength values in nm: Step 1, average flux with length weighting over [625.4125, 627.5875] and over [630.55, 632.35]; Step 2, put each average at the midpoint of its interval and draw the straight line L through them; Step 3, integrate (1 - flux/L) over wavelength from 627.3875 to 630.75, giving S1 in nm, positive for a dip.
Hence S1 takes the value 0.04 nm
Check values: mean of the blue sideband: 150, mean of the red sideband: 177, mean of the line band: 162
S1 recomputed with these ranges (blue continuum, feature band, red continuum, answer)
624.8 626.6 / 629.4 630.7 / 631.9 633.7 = 0.05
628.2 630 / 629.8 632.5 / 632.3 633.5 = 0.02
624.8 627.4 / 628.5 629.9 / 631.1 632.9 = 0.01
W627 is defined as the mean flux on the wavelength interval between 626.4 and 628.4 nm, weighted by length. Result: 157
